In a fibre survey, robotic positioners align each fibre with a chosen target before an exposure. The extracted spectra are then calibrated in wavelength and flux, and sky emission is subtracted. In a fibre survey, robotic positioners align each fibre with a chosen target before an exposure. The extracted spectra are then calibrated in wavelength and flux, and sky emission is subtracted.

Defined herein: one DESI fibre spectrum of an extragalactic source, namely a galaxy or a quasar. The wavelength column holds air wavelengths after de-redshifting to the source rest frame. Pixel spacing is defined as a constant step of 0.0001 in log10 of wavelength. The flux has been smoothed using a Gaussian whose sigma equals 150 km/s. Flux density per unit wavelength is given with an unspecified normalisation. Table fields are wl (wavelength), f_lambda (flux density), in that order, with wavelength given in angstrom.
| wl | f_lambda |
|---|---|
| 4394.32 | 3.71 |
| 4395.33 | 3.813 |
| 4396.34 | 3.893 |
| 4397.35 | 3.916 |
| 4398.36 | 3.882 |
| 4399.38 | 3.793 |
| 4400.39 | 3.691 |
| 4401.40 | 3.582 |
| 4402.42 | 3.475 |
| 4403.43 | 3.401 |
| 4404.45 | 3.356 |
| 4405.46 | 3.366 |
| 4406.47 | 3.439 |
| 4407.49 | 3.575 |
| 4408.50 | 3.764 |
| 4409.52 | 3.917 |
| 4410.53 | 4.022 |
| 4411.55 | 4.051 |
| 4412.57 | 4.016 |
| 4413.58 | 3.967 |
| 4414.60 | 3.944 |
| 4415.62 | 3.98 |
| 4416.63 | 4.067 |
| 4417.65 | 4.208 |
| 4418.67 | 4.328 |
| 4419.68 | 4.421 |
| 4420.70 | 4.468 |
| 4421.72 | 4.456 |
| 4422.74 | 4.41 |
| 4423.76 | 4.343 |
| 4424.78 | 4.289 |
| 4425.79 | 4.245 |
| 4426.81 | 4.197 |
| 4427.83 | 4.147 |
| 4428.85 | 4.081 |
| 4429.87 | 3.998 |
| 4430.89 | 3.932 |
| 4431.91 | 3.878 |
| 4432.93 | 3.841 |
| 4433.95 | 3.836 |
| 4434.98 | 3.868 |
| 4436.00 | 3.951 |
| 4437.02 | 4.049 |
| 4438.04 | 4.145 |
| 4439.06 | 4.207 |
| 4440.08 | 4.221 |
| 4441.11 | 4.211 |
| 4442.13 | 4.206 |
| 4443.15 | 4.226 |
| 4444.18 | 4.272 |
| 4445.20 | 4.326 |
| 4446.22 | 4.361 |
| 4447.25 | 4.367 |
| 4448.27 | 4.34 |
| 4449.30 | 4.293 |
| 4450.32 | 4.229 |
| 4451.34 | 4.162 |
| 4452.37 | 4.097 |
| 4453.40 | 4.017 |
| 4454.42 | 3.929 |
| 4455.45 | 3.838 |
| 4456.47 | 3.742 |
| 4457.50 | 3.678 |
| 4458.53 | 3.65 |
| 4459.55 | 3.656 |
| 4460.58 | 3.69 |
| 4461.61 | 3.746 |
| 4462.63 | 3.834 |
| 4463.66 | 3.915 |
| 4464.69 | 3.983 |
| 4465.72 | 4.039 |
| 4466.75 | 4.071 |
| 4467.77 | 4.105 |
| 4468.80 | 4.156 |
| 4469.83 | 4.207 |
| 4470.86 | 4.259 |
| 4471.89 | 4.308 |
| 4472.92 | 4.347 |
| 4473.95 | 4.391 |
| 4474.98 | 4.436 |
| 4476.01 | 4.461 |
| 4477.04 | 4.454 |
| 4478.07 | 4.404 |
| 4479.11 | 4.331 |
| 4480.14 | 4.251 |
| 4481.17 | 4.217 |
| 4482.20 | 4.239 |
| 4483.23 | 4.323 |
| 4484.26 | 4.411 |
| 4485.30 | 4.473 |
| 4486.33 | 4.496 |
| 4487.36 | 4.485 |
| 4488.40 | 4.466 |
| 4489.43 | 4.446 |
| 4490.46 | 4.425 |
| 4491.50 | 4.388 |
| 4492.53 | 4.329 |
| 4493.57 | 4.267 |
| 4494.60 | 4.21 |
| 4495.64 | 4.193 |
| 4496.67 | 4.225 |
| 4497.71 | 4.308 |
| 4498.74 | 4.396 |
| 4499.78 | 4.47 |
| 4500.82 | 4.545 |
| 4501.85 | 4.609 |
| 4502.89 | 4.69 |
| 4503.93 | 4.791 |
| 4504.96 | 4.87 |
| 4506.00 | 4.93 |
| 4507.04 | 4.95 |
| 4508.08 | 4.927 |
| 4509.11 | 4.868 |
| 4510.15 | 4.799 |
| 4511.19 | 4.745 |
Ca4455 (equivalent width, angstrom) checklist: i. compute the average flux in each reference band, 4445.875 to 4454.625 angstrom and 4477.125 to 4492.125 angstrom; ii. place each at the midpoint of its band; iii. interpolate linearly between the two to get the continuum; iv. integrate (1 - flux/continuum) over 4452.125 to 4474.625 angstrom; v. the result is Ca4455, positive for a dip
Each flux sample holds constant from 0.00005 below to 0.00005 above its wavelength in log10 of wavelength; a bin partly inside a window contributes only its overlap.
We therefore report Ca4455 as 1.5 angstrom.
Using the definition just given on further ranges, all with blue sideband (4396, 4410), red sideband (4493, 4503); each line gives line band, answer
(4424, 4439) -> -0.70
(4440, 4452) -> -0.88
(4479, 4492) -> -0.31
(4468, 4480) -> -0.40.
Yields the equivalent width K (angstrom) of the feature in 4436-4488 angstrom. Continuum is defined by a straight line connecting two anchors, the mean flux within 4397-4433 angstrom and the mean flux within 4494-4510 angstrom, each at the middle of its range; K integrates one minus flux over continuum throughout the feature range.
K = 1.7 angstrom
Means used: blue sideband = 3.96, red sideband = 4.6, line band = 4.16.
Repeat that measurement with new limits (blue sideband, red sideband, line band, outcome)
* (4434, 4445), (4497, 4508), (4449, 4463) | 1.2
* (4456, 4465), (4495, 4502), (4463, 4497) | -1.8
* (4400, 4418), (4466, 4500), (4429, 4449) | -0.6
